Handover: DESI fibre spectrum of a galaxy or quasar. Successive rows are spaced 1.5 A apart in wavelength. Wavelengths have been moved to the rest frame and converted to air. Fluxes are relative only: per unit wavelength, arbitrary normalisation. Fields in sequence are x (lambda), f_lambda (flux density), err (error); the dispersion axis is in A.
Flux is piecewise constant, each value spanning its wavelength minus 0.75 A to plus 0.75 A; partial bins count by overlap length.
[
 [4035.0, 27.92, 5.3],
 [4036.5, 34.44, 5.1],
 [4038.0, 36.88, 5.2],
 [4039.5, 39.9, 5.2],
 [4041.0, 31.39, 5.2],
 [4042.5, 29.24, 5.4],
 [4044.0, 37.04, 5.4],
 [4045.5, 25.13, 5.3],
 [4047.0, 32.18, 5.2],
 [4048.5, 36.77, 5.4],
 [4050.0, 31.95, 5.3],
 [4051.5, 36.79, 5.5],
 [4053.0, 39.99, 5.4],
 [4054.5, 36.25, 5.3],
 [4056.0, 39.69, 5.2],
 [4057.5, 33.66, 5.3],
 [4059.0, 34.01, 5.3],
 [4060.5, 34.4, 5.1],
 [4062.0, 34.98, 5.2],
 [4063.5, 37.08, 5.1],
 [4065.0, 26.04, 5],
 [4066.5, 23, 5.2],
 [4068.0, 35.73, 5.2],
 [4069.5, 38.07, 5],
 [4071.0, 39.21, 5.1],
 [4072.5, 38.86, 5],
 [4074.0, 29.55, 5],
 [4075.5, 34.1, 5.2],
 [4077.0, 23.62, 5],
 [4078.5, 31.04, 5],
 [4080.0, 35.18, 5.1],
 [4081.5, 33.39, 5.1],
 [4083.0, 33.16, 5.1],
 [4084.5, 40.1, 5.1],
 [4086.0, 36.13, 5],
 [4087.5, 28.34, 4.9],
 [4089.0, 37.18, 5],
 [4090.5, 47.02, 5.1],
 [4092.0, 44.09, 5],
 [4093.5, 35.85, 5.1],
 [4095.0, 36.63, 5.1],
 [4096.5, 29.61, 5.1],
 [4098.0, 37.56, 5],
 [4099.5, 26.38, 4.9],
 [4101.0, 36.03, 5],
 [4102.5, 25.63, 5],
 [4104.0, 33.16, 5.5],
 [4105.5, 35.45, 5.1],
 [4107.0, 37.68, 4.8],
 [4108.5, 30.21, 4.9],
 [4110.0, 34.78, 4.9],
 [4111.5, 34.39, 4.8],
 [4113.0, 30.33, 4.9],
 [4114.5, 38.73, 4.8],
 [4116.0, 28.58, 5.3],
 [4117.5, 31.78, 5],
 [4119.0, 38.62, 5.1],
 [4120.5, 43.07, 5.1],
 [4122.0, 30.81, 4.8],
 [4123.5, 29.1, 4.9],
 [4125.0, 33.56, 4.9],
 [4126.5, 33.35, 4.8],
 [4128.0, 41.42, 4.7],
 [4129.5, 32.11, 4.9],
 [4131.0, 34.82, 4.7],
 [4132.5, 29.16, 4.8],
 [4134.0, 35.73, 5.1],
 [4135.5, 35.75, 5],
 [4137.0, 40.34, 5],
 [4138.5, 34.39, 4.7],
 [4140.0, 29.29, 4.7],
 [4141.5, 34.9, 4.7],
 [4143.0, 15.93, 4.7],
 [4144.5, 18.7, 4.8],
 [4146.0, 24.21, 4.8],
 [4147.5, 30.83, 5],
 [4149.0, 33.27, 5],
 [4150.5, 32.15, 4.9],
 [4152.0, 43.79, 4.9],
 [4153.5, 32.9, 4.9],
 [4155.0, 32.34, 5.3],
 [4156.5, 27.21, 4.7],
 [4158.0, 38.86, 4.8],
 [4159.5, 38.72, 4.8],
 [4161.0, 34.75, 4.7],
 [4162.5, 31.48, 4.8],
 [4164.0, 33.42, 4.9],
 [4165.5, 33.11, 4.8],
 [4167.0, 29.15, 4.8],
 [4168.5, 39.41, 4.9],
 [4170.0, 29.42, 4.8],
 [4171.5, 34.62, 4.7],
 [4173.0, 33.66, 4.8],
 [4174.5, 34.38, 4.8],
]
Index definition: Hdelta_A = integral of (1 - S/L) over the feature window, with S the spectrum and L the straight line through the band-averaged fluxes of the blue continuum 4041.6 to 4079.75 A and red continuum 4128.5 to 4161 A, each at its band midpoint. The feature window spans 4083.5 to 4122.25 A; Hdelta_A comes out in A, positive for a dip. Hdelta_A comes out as -2.4 A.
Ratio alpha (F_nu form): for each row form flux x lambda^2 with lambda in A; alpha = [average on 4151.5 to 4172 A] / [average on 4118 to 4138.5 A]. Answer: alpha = 0.99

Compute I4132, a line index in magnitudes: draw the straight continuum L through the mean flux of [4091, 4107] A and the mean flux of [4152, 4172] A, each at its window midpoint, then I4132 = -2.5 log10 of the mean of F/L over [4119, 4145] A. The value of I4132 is 0.04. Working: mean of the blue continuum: 34.4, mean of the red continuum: 33.9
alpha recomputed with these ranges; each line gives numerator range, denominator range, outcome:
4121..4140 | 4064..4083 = 1.08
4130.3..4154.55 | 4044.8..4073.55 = 0.96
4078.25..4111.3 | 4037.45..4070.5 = 1.04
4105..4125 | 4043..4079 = 1.04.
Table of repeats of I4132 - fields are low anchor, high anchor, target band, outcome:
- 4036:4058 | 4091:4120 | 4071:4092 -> -0.017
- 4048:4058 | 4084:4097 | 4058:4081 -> 0.120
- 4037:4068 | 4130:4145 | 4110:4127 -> -0.071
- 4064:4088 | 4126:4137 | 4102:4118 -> 0.042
